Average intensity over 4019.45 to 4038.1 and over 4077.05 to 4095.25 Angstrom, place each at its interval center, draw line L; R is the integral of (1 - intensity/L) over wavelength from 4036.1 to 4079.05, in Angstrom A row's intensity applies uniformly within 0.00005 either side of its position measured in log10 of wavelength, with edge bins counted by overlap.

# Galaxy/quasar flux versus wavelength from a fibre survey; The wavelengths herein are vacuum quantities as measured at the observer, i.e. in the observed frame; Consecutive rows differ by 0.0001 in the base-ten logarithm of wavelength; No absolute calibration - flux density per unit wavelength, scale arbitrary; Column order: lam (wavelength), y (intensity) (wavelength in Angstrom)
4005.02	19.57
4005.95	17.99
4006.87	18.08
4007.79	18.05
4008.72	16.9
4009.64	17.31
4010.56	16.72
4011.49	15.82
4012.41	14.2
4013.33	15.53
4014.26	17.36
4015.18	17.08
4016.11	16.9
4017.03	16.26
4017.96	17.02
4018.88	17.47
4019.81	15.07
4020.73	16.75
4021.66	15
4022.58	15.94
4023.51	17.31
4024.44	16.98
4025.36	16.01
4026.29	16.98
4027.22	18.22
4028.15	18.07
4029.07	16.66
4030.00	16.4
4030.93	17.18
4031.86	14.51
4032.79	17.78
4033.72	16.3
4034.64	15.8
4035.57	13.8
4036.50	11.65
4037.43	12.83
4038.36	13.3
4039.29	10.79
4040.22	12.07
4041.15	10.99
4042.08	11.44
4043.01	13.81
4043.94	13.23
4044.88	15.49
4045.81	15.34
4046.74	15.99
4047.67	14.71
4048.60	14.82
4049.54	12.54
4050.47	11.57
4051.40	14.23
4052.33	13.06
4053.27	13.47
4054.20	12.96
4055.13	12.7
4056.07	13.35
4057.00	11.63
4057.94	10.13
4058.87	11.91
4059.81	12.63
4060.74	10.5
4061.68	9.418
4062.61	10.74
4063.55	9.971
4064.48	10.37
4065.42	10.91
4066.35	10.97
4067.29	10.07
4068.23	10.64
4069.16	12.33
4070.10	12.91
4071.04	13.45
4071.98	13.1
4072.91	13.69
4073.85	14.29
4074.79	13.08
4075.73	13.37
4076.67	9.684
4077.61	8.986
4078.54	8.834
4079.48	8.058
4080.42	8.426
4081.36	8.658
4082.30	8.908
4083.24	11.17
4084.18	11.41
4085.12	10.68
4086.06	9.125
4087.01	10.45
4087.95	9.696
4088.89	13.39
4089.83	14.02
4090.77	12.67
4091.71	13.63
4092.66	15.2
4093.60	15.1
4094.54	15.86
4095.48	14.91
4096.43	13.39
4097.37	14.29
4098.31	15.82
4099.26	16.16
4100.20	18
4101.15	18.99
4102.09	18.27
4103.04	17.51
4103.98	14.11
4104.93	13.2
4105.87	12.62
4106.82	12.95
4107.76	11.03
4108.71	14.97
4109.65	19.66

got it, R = 4.25 Angstrom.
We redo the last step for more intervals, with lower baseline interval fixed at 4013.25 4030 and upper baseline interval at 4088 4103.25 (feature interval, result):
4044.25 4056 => 1.66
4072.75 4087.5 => 4.82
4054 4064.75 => 3.12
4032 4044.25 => 2.24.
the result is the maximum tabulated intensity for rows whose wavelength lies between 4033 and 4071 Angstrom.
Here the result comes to 16.3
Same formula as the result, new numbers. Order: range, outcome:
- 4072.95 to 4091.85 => 14.29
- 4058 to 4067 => 12.63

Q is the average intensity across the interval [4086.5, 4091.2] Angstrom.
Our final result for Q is 12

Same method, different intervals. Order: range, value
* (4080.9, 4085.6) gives 10.2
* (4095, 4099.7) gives 14.9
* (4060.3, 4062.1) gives 9.94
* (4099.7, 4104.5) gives 17.3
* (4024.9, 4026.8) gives 16.5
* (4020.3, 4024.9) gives 16.4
